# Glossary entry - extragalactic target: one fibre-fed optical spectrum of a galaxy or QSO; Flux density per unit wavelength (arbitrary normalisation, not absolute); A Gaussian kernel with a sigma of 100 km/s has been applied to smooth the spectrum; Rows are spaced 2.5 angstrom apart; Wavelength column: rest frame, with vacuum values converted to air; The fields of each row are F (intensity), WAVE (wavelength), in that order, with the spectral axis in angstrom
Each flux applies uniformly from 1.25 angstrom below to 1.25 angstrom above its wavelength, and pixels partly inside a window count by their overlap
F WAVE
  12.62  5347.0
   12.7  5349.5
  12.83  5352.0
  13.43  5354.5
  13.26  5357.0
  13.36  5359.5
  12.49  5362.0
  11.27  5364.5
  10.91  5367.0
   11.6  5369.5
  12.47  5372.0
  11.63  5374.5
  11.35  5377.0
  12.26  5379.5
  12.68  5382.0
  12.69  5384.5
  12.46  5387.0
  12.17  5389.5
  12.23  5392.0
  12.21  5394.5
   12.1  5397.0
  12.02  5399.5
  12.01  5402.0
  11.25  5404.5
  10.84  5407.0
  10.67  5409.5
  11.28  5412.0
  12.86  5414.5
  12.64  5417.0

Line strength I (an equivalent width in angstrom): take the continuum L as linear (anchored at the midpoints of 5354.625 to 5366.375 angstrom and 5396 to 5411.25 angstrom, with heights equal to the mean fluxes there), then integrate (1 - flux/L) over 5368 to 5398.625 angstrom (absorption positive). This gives -0.40 angstrom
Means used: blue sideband 12.6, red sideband 11.5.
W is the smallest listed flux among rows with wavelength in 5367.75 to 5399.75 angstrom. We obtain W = 11.35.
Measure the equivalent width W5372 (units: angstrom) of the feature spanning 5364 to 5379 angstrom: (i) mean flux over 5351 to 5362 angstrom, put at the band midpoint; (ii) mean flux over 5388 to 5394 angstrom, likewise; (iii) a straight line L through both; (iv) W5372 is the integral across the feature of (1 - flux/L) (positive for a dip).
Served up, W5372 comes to 1.4 angstrom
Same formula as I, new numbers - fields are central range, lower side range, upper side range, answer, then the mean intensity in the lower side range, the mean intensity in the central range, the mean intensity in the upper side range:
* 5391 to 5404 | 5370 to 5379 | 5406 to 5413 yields -1.0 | 11.8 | 12.1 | 10.9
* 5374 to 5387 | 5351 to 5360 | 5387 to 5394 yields 0.4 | 13.2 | 12.2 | 12.2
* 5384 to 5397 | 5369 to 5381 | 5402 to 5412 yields -0.9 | 11.9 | 12.3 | 11.1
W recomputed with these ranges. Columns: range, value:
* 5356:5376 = 10.91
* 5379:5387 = 12.26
